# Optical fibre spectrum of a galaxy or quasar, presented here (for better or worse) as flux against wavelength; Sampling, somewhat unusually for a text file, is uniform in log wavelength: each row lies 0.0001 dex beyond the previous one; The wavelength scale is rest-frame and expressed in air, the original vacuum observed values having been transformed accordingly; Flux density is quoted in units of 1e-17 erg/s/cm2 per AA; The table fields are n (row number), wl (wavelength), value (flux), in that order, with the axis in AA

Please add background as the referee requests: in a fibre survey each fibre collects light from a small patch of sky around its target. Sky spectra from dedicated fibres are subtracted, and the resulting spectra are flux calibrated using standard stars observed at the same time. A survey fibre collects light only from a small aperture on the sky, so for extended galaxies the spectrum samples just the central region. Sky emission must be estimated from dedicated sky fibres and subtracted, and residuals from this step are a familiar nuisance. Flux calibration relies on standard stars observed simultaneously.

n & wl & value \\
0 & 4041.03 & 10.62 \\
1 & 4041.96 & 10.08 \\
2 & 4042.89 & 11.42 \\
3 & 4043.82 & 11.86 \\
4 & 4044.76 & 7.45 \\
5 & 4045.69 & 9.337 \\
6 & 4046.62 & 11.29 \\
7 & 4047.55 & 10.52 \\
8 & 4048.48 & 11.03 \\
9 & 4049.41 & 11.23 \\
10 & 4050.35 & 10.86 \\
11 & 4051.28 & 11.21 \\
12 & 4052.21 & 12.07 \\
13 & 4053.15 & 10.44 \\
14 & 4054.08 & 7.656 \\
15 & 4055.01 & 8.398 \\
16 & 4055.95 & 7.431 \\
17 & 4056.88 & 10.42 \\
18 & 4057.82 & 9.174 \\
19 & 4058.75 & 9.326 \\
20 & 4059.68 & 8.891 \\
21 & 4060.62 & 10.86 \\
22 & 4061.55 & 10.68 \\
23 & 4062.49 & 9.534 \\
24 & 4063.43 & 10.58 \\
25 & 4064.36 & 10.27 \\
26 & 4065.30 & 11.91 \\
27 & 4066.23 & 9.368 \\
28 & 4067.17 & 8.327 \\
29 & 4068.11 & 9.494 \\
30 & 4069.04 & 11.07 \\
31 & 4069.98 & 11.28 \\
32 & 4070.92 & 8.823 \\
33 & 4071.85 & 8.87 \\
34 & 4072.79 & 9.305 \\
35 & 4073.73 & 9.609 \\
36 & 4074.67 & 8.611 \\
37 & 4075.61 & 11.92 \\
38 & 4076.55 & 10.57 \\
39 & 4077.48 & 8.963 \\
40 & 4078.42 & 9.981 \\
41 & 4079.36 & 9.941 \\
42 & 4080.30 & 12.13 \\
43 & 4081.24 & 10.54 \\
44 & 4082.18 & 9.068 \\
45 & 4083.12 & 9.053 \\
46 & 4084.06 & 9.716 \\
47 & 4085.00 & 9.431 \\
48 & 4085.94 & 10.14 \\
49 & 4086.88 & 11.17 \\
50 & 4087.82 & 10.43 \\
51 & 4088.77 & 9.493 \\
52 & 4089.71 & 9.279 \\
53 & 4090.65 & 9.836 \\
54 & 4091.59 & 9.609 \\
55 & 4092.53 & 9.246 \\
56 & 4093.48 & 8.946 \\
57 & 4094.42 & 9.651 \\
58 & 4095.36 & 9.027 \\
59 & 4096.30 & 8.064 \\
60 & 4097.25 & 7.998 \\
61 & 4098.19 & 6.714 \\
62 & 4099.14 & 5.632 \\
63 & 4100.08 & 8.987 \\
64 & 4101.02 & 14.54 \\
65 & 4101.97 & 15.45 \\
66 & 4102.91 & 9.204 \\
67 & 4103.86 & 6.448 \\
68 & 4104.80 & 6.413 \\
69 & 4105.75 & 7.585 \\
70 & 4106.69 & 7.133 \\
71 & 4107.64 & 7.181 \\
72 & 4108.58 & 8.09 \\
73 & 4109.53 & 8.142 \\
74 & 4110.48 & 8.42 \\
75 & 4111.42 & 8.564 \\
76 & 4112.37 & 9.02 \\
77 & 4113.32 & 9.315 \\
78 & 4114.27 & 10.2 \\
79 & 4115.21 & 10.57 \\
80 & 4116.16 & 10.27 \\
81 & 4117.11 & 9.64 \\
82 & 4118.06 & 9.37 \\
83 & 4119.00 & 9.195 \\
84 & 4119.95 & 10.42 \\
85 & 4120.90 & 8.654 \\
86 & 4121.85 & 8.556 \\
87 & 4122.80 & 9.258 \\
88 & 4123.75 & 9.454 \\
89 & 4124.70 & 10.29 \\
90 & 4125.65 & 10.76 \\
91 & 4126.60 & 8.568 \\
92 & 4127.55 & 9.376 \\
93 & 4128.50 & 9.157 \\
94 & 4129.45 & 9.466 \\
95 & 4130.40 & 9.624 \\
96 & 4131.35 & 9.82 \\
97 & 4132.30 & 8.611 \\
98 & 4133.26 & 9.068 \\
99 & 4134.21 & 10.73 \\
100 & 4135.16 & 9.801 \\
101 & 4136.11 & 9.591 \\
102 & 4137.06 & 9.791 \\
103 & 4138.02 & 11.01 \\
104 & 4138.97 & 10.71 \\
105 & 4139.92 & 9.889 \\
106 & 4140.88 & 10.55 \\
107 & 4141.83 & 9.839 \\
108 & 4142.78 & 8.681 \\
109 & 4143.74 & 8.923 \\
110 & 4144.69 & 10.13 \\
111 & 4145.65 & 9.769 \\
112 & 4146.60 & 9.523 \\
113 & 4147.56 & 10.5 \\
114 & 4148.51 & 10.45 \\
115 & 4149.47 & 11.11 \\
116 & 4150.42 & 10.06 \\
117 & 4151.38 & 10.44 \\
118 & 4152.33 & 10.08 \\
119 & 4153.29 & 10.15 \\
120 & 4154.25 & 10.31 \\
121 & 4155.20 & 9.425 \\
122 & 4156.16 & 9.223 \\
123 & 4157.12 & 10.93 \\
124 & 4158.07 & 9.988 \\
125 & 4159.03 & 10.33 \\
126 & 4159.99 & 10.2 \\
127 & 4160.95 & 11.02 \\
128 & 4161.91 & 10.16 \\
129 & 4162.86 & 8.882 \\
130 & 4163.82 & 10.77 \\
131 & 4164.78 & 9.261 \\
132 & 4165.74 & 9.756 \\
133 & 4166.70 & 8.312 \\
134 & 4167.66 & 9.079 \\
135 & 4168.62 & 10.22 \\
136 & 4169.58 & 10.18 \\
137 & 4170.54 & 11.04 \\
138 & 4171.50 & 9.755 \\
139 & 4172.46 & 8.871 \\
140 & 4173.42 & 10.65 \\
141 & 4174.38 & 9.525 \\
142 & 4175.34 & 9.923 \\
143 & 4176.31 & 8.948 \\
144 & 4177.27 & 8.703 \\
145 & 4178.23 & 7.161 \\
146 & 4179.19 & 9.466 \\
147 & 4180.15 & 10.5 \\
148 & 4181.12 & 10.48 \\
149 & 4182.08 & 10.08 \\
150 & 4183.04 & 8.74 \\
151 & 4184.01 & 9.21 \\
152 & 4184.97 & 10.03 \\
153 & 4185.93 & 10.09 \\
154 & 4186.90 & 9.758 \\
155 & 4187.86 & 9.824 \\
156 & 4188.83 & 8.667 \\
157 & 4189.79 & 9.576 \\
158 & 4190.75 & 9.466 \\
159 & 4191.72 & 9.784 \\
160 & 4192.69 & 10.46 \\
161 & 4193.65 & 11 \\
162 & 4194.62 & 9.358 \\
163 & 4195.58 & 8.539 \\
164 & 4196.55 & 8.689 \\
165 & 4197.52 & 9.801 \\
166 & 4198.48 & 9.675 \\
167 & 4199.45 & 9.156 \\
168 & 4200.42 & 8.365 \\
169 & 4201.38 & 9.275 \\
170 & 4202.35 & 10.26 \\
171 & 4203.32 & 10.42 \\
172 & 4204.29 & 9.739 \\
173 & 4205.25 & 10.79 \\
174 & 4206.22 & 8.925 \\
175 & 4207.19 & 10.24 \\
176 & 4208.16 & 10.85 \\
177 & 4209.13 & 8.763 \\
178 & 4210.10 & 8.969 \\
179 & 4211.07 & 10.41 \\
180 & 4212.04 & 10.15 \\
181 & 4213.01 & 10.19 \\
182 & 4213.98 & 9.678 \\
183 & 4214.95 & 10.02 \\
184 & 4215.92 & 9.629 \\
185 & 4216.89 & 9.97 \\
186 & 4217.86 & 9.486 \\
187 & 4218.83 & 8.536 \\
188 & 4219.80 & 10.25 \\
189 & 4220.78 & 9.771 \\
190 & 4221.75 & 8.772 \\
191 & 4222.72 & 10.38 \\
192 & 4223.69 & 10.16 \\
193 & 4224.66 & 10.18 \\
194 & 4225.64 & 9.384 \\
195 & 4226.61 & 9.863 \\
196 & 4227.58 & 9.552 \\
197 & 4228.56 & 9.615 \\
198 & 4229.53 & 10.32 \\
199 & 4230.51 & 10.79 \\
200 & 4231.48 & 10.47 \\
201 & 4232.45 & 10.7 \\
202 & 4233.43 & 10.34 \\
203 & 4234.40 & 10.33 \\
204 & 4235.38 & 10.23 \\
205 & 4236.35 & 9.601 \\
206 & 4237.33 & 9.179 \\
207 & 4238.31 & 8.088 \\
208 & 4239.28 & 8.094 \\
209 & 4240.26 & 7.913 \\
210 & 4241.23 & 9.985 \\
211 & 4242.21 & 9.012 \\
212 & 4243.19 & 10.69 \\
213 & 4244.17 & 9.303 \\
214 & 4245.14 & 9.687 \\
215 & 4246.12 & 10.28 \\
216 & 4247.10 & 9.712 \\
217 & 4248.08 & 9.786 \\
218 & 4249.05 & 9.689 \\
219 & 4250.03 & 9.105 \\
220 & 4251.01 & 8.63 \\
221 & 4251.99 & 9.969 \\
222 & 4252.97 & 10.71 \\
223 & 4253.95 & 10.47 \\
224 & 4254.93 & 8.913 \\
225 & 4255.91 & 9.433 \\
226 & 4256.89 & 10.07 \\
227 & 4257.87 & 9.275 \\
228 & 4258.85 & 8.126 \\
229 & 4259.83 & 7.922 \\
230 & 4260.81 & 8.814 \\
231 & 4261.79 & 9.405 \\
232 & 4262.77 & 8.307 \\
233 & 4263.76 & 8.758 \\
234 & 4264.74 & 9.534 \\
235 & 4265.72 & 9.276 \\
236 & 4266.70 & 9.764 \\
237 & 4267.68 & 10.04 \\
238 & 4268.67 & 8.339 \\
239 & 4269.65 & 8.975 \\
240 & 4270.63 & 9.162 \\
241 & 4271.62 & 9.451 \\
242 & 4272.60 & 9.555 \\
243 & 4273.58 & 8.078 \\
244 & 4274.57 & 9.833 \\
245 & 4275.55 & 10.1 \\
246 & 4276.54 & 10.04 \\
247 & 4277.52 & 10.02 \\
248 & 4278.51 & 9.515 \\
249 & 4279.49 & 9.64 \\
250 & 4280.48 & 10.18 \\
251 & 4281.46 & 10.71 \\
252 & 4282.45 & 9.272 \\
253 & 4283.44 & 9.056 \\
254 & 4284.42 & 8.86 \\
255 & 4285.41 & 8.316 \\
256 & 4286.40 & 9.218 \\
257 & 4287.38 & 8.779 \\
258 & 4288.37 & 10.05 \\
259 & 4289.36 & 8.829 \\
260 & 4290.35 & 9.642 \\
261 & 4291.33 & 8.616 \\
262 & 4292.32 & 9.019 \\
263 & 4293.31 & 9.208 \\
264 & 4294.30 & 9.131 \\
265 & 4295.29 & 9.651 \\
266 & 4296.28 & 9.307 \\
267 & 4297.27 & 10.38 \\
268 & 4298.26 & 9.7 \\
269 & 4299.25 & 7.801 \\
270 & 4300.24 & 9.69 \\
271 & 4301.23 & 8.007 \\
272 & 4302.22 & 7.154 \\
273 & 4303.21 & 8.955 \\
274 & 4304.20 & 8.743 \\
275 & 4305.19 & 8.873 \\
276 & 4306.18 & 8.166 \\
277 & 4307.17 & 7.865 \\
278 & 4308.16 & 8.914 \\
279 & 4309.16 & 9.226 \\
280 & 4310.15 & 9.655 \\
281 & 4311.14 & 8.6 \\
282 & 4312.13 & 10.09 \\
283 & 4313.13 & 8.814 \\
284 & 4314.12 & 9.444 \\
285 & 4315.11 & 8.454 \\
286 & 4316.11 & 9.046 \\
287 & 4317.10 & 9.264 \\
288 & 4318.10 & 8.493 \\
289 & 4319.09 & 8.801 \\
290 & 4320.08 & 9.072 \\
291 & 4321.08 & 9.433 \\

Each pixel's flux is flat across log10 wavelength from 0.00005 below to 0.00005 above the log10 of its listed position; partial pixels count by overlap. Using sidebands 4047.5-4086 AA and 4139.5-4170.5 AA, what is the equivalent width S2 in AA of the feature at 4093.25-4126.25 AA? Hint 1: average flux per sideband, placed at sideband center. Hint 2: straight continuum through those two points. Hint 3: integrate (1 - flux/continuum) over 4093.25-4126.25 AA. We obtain 3.0 AA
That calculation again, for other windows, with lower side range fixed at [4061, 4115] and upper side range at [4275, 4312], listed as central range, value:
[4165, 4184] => -0.4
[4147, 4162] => -1.4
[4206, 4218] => -0.7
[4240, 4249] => -0.4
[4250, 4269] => -0.1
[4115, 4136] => -0.3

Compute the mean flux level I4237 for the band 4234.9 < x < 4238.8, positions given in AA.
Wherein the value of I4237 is 9.28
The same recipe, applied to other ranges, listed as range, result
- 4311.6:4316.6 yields 9.16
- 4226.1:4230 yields 9.84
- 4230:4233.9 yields 10.6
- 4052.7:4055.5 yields 8.82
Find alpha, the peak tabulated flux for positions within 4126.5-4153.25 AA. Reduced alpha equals 11.11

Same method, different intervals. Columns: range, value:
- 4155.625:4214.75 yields 11.04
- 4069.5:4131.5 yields 15.45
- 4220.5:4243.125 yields 10.79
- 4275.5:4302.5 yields 10.71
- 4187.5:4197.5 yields 11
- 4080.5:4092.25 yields 11.17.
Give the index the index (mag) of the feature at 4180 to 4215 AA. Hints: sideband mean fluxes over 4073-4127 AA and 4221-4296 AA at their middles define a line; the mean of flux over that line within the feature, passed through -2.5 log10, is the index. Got -0.03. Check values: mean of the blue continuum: 9.38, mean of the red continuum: 9.47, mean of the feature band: 9.72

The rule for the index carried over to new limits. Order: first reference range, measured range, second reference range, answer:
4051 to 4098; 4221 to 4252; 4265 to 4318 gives -0.04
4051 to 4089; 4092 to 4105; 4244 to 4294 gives 0.09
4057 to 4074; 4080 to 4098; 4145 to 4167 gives 0.04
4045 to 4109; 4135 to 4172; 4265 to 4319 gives -0.06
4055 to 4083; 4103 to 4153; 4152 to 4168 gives 0.05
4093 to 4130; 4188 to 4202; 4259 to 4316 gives -0.04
